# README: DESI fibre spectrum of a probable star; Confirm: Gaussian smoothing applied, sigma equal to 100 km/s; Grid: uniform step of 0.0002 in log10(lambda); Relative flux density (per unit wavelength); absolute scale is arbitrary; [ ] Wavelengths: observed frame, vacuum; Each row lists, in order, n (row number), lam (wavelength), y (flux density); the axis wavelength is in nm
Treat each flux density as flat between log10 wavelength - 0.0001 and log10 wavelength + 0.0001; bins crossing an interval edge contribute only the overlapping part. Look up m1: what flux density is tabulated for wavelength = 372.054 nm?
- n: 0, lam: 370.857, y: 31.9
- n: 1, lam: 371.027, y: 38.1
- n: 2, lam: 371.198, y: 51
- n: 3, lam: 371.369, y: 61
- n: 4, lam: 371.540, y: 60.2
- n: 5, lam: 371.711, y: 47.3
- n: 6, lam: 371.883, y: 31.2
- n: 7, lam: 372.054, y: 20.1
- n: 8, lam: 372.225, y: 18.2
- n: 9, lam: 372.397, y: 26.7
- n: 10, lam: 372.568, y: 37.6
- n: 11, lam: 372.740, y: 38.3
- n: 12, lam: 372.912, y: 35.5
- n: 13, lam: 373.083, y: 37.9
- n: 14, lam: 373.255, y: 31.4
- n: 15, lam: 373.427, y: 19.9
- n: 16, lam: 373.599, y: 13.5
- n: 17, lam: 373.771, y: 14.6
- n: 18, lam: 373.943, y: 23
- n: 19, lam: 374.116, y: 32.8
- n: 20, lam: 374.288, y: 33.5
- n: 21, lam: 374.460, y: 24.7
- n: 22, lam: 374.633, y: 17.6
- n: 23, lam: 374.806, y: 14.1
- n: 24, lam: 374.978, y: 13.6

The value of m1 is 20.1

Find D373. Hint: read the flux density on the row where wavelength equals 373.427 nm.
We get 19.9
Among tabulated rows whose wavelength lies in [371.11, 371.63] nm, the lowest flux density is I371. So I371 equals 51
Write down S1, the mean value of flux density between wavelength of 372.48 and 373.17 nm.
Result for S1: 37.3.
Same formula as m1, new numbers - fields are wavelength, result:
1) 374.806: 14.1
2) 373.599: 13.5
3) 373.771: 14.6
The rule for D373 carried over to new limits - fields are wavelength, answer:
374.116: 32.8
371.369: 61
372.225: 18.2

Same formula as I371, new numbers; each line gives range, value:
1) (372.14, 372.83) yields 18.2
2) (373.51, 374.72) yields 13.5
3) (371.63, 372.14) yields 20.1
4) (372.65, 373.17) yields 35.5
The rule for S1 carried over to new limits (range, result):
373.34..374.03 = 17.8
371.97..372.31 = 19.2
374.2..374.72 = 25.3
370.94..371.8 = 51.4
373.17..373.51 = 25.7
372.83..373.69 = 27.5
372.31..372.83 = 34.1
